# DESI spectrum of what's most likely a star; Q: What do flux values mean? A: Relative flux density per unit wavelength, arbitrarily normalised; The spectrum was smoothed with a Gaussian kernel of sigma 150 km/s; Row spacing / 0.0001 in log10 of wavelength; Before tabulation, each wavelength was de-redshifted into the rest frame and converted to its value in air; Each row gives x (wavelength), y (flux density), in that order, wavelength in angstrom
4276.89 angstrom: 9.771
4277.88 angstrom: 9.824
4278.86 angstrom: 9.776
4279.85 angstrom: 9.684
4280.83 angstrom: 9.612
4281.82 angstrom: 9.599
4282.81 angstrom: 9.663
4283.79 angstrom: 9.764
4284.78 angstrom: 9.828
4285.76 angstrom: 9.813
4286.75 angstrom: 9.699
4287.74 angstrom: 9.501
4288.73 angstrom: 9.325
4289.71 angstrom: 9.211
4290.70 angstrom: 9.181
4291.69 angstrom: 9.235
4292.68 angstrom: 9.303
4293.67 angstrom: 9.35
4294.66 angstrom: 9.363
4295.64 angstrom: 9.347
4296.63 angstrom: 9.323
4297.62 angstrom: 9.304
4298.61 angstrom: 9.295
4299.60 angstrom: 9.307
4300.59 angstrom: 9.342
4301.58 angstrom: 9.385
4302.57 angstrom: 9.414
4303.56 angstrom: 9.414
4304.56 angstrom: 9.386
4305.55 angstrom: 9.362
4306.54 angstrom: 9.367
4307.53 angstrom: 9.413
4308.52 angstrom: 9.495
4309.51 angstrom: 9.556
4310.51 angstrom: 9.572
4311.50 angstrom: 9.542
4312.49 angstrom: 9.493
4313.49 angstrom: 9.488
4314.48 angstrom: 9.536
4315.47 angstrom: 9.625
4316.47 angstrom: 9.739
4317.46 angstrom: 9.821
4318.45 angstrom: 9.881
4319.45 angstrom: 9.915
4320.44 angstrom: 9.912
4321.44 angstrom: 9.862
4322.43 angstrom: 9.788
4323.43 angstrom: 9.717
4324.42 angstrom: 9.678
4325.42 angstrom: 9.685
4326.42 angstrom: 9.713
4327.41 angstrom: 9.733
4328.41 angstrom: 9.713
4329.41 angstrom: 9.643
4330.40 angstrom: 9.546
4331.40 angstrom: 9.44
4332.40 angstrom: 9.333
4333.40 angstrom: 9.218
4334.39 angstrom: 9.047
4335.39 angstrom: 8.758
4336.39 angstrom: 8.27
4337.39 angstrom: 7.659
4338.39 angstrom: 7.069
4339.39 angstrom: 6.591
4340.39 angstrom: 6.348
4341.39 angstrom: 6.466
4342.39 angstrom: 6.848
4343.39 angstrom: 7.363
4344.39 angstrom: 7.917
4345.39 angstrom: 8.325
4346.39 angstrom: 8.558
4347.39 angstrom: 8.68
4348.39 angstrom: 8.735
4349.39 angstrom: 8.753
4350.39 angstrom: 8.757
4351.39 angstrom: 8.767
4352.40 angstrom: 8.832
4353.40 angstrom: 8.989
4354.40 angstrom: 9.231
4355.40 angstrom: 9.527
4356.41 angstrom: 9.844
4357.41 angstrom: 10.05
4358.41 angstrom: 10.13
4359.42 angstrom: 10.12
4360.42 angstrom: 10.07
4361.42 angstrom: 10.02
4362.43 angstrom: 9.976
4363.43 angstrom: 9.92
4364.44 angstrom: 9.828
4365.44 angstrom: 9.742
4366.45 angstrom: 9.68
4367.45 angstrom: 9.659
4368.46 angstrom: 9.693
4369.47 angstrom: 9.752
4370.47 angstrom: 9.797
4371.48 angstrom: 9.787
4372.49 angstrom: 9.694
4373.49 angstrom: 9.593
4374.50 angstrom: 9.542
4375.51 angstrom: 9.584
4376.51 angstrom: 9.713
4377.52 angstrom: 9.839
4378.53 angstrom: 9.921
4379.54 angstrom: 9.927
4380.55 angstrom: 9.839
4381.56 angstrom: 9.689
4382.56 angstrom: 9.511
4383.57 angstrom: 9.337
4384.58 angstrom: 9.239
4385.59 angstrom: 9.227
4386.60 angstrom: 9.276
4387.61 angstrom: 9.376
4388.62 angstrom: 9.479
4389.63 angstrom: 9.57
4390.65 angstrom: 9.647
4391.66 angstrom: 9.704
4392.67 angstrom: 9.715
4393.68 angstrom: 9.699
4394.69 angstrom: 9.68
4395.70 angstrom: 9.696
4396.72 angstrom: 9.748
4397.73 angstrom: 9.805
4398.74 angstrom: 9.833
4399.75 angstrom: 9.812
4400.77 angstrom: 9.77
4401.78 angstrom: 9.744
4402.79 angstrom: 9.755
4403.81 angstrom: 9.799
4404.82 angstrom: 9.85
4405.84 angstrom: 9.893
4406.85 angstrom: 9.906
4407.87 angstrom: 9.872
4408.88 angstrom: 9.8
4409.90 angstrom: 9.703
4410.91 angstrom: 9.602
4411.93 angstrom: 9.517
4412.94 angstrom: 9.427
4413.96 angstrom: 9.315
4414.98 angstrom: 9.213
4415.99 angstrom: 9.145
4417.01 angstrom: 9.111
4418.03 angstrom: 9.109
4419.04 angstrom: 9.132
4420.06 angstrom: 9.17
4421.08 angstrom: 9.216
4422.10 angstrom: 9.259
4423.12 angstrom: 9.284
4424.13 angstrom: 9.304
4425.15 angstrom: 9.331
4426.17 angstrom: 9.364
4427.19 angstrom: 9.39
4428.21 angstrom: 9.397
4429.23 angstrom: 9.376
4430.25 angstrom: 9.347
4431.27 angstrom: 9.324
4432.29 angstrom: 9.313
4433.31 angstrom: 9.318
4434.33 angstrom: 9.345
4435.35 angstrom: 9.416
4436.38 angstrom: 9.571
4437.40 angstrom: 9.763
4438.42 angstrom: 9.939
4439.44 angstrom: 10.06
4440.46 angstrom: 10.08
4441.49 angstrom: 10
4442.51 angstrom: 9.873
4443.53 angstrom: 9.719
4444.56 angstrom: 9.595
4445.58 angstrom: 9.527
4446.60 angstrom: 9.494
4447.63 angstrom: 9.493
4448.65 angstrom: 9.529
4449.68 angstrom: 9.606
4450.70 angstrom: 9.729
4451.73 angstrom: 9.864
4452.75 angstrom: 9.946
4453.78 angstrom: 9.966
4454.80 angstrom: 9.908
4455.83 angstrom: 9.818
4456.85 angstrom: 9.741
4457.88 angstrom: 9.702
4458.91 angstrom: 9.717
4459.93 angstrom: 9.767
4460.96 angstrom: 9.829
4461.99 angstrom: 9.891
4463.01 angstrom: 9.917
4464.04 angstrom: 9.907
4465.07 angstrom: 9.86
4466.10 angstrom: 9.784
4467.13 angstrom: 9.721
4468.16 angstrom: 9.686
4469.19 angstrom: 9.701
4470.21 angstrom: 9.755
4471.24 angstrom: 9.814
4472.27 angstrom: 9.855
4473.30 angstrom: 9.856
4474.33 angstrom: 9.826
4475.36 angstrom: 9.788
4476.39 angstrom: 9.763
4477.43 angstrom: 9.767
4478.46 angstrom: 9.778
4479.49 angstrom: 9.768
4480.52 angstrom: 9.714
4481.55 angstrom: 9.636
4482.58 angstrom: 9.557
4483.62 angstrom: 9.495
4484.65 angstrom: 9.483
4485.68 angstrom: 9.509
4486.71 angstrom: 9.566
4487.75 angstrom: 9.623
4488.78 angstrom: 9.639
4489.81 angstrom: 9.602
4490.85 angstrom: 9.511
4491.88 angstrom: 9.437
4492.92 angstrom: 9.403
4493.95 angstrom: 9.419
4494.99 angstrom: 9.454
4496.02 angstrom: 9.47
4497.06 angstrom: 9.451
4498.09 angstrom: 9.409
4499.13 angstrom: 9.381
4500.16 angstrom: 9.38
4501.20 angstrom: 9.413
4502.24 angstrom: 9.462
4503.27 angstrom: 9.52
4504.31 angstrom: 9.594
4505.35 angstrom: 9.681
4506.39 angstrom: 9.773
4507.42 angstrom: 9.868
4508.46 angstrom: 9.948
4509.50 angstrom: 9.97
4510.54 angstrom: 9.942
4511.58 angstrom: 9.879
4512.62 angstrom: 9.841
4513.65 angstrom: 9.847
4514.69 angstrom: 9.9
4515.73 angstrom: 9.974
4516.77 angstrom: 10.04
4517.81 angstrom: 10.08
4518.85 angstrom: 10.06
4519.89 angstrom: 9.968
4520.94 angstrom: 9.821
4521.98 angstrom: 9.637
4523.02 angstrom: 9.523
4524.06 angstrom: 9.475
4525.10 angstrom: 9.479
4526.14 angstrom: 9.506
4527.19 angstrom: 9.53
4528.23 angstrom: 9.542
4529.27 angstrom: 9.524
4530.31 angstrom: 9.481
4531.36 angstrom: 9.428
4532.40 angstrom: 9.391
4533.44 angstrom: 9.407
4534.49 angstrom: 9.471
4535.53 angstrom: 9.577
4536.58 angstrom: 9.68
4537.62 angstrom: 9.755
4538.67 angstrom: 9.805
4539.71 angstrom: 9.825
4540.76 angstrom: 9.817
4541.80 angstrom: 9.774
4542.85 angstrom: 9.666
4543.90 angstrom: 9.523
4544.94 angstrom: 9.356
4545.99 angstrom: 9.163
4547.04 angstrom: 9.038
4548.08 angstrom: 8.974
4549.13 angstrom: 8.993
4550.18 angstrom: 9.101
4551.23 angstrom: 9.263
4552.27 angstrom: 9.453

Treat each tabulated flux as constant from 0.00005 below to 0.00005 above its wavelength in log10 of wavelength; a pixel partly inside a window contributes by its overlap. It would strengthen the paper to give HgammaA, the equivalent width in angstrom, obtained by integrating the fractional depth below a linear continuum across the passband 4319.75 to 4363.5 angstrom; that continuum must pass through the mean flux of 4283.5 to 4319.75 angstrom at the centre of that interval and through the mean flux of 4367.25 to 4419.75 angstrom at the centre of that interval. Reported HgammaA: 2.6 angstrom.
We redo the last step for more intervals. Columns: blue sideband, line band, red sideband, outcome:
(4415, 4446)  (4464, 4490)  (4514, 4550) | -0.5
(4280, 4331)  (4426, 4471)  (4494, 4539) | -0.3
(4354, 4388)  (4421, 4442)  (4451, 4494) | 0.5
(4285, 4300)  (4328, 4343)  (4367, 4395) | 2.0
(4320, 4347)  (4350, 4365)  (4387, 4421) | -1.0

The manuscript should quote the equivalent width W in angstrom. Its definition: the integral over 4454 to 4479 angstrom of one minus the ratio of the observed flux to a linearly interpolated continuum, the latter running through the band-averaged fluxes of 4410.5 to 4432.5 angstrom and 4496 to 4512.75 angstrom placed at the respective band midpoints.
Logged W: -0.8 angstrom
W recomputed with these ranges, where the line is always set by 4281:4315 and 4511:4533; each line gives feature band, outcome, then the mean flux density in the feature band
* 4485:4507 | 0.39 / 9.51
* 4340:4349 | 1.69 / 7.73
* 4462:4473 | -0.18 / 9.81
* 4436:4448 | -0.18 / 9.77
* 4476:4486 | 0.02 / 9.64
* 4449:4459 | -0.17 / 9.79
